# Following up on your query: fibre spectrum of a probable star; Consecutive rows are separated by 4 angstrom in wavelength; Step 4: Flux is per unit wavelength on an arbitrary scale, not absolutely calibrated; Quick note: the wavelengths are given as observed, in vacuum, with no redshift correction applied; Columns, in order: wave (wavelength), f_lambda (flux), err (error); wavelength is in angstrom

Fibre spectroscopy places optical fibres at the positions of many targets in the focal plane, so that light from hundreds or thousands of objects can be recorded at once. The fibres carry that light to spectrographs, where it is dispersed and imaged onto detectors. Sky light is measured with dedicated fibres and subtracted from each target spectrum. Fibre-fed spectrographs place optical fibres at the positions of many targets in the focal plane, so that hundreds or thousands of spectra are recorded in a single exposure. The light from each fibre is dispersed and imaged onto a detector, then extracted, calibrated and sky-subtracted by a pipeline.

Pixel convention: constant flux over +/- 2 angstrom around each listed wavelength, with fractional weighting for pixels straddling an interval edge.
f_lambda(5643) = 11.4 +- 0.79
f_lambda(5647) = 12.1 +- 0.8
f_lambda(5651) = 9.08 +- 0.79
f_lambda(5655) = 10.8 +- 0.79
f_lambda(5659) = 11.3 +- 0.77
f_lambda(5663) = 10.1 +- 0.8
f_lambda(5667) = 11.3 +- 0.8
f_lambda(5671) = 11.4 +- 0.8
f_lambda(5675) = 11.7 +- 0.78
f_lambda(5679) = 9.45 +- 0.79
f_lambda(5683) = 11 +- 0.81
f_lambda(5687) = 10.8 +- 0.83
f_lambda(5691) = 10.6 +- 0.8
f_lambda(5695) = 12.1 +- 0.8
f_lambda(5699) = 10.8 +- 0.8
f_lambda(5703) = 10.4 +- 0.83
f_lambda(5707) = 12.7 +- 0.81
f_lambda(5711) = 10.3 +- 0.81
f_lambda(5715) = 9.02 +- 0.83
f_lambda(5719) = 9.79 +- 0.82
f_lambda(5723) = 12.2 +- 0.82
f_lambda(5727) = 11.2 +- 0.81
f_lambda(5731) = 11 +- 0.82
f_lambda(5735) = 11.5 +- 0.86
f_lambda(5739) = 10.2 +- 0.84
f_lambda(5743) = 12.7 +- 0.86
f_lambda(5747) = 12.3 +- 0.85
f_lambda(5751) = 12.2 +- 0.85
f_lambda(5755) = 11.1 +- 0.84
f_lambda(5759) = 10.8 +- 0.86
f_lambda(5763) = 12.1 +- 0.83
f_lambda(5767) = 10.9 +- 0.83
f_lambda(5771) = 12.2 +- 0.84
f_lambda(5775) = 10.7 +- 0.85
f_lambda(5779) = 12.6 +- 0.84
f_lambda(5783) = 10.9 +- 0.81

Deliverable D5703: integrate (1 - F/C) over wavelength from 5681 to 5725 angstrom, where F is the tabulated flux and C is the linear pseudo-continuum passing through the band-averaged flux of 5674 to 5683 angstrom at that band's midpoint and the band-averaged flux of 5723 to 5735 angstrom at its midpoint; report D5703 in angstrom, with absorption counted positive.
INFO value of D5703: 0.19 angstrom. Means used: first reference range 10.5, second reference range 11.3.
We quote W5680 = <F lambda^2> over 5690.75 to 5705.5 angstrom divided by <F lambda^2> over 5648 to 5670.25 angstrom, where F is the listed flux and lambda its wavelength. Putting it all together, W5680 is 1.06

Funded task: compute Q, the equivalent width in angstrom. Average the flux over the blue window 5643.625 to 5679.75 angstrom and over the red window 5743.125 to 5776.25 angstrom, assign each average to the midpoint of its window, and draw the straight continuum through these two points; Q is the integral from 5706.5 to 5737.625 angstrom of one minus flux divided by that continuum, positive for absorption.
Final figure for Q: 1.29 angstrom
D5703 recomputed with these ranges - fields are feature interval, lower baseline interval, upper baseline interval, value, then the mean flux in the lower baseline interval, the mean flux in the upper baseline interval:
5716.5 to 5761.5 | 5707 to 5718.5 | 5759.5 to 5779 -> -2.17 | 10.2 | 11.5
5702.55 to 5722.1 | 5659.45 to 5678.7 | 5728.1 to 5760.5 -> 1.26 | 11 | 11.5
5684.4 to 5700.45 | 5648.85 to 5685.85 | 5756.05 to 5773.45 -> -0.29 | 10.7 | 11.5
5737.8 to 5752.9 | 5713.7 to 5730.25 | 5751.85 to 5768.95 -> -1.22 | 10.7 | 11.3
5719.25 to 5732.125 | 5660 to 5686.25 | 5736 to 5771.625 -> 0.06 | 10.8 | 11.6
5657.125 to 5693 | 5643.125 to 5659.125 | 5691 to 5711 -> 0.65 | 10.8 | 11.3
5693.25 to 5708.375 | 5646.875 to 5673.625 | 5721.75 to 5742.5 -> -0.49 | 10.8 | 11.3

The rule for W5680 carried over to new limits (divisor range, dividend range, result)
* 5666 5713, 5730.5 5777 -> 1.06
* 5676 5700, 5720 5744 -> 1.06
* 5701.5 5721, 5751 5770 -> 1.11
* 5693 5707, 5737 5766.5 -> 1.04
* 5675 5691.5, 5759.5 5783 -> 1.13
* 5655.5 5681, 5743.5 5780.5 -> 1.11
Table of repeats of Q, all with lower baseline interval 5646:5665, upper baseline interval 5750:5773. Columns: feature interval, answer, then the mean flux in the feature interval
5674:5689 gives 0.2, 10.7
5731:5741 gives 0.4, 10.9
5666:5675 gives -0.6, 11.4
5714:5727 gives 0.7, 10.6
